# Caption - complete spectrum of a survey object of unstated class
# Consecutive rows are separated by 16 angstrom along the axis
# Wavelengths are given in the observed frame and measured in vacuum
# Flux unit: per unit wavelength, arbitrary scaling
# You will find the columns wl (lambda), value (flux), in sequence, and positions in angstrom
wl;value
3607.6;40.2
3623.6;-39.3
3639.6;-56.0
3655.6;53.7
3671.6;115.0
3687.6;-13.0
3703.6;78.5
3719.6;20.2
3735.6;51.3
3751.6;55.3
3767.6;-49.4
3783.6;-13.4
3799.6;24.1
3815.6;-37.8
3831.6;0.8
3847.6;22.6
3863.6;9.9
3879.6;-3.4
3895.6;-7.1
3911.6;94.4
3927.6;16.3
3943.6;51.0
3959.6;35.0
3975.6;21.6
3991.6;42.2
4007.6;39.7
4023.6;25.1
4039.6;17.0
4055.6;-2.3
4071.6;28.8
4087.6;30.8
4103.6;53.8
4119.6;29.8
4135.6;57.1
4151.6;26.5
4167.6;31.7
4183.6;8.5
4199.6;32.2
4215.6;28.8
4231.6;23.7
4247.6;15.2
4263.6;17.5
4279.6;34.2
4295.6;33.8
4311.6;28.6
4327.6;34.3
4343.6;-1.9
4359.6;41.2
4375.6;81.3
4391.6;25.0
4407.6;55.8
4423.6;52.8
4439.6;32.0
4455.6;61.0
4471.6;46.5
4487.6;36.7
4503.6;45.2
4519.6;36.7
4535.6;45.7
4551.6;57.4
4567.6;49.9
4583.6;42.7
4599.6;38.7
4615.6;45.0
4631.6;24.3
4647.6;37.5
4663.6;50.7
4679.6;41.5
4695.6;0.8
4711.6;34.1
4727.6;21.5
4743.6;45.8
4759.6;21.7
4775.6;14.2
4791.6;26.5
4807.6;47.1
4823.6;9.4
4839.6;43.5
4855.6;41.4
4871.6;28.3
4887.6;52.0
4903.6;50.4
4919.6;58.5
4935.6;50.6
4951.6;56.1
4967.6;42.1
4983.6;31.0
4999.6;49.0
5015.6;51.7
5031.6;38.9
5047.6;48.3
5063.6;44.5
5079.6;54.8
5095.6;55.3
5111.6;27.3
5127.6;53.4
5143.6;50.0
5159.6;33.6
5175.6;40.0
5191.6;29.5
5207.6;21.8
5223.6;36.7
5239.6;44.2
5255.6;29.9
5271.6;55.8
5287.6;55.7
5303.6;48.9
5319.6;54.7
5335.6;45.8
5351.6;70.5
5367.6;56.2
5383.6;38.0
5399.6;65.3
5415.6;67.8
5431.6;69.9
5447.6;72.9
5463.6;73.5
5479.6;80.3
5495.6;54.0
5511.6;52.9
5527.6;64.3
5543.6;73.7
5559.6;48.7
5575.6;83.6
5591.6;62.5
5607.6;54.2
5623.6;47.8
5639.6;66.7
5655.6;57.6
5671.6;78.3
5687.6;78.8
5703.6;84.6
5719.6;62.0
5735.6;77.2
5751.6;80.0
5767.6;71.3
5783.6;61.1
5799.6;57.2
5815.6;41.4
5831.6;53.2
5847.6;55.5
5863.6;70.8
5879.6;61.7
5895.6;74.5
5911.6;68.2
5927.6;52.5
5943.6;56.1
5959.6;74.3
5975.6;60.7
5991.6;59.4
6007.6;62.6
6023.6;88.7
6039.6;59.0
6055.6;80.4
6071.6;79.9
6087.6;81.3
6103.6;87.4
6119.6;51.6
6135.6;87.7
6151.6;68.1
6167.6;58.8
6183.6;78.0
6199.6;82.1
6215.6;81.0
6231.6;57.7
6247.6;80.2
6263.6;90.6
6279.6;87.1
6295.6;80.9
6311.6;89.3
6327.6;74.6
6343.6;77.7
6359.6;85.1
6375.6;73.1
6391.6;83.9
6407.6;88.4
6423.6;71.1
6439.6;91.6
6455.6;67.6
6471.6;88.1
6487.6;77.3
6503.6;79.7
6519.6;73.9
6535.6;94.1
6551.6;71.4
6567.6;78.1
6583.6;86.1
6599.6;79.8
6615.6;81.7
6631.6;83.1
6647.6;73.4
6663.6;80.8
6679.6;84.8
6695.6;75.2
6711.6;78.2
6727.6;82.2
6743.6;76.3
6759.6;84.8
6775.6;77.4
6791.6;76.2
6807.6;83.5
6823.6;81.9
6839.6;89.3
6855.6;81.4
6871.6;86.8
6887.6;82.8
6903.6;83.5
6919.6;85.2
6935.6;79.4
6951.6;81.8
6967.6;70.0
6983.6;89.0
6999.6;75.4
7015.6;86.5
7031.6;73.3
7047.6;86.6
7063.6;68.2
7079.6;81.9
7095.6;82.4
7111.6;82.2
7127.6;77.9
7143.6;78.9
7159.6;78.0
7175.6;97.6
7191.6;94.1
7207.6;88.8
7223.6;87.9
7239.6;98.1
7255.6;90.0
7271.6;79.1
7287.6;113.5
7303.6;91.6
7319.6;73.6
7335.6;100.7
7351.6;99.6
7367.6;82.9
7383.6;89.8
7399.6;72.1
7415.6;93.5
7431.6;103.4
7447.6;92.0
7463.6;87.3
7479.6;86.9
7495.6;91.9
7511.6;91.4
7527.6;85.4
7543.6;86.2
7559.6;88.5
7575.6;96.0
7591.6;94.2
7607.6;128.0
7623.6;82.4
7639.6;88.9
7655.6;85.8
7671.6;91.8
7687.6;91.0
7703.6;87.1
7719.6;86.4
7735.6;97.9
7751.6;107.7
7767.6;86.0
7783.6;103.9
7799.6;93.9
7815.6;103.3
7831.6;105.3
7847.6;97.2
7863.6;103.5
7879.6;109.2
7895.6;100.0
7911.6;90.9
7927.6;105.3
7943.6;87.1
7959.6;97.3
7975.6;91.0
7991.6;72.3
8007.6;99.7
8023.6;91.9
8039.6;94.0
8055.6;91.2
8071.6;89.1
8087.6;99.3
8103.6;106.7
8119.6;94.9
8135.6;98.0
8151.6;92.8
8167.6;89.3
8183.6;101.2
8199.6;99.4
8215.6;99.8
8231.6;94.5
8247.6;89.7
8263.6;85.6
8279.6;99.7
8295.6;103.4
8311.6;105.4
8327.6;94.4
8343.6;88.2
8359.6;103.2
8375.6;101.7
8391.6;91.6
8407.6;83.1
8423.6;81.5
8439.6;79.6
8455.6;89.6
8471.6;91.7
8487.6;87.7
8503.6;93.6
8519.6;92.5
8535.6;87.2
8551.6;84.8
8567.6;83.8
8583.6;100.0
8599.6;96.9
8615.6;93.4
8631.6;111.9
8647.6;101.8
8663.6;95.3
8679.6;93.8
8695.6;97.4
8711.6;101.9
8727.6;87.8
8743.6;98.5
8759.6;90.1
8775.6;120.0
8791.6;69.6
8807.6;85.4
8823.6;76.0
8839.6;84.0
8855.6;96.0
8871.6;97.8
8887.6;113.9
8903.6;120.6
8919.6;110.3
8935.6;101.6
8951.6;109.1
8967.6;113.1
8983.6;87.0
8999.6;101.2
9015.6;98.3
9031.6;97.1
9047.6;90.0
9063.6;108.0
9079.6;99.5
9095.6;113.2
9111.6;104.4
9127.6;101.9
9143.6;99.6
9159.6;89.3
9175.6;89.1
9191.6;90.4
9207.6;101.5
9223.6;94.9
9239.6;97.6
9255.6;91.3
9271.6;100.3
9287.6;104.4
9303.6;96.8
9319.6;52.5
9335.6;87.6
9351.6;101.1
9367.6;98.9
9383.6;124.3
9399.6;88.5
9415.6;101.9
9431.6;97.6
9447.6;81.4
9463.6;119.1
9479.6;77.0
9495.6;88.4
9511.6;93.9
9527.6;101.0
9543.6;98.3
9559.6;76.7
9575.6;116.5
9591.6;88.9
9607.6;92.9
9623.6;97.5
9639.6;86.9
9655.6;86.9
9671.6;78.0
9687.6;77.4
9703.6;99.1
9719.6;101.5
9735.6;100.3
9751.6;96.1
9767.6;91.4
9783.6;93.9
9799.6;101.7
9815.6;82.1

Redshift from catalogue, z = 0.355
